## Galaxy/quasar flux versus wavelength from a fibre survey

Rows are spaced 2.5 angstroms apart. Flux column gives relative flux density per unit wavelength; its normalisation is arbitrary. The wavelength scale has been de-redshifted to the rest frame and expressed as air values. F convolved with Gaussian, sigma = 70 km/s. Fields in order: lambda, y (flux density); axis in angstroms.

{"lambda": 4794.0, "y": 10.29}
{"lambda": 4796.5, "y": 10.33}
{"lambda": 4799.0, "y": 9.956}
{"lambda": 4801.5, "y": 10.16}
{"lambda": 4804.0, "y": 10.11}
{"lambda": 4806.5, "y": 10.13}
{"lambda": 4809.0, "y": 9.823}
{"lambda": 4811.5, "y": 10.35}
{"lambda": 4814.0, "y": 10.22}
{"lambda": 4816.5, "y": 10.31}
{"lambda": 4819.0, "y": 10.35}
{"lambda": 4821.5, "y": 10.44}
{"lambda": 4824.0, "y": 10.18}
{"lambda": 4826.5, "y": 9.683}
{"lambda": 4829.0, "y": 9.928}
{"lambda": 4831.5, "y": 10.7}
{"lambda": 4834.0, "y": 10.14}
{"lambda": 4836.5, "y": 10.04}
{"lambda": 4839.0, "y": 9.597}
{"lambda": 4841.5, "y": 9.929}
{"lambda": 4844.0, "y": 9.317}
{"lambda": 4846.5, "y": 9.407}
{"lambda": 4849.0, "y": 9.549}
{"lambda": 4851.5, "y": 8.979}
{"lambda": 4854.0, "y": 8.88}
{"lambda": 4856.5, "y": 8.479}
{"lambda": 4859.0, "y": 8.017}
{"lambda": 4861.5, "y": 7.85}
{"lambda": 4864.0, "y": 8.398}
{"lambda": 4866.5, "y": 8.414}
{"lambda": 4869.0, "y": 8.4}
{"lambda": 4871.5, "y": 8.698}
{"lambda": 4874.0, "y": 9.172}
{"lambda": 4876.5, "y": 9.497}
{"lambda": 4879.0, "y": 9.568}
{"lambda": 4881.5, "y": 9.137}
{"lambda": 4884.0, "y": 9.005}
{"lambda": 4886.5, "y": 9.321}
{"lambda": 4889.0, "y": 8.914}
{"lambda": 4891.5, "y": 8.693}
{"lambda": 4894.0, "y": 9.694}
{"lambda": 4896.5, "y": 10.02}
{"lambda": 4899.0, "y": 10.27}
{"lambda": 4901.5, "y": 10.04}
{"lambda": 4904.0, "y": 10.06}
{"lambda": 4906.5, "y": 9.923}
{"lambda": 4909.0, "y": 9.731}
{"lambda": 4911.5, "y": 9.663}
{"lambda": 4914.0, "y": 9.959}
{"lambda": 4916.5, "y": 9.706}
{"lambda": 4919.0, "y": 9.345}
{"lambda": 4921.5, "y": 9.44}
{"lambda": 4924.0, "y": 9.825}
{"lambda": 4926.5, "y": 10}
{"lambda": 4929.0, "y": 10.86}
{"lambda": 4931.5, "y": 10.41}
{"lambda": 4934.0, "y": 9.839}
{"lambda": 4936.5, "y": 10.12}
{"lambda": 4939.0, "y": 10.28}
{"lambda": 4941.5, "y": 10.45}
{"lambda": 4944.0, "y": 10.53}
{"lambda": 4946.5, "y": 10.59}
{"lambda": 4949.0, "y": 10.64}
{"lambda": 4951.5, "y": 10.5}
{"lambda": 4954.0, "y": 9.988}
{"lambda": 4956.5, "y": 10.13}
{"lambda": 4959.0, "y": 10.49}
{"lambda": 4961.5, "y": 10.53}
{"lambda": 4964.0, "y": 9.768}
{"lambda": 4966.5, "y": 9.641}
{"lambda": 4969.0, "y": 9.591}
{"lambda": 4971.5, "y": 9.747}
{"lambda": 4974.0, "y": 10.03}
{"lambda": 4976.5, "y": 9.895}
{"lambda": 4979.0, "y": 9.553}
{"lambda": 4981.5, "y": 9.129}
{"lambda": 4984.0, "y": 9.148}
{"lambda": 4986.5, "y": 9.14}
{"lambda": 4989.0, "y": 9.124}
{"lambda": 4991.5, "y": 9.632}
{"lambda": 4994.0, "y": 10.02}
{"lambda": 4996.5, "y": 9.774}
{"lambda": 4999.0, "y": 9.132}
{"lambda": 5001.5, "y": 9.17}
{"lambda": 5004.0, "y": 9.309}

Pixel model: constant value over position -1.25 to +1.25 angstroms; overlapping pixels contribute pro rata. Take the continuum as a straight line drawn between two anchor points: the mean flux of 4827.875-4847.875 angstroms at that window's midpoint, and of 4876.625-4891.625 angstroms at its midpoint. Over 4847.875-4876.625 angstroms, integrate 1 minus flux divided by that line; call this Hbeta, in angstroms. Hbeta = 2.6 angstroms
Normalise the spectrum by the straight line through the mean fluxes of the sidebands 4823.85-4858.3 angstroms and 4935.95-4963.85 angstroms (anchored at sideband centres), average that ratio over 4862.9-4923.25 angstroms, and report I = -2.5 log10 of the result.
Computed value 0.07 mag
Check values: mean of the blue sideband 9.59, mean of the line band 9.38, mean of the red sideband 10.4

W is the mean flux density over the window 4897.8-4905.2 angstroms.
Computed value 10.1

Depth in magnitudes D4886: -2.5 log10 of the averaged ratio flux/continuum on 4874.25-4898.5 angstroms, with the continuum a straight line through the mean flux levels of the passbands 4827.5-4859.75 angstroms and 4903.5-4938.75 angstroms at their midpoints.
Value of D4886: 0.04 mag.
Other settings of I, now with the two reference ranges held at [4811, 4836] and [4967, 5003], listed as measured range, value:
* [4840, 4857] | 0.096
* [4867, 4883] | 0.108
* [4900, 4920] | 0.003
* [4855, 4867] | 0.217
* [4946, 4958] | -0.076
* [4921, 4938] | -0.038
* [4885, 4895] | 0.090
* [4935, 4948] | -0.074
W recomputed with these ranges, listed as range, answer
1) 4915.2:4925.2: 9.58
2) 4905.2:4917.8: 9.8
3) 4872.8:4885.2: 9.28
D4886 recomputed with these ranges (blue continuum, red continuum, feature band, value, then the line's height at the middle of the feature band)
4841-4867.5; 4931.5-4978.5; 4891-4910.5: -0.05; 9.43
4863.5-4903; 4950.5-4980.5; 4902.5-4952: -0.05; 9.63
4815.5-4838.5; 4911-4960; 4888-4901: 0.07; 10.2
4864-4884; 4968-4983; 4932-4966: -0.09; 9.47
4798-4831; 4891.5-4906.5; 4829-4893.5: 0.10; 10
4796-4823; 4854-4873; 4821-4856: -0.06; 9.21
